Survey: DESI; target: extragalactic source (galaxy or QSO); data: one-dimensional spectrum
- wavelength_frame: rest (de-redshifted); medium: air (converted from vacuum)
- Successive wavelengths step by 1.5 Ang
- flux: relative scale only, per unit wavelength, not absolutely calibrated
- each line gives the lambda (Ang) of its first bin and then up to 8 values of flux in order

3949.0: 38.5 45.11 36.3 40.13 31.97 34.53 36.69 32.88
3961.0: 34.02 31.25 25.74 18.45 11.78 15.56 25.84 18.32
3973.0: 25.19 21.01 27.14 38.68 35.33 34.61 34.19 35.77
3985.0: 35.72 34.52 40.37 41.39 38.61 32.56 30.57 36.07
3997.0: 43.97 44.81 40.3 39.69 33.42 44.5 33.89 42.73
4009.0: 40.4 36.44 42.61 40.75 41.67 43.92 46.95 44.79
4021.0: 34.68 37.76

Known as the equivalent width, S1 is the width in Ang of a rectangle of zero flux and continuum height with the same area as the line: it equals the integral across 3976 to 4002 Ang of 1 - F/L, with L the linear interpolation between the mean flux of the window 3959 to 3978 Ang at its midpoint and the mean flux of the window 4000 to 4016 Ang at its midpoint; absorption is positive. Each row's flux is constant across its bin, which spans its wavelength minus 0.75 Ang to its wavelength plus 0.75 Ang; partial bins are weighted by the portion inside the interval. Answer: -3.8 Ang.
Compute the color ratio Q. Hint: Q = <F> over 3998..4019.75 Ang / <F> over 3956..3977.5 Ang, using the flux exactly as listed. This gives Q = 1.6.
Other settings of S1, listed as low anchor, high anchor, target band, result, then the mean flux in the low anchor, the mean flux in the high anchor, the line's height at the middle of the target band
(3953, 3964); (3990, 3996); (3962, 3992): 4.22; 33.8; 34.7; 34.3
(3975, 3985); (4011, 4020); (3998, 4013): 0.29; 34.1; 43.2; 40.6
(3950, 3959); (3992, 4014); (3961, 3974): 5.31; 37.1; 38.9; 37.6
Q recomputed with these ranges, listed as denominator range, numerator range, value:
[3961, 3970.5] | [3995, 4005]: 1.81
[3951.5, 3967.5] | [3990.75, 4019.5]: 1.30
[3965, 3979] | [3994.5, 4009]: 1.72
